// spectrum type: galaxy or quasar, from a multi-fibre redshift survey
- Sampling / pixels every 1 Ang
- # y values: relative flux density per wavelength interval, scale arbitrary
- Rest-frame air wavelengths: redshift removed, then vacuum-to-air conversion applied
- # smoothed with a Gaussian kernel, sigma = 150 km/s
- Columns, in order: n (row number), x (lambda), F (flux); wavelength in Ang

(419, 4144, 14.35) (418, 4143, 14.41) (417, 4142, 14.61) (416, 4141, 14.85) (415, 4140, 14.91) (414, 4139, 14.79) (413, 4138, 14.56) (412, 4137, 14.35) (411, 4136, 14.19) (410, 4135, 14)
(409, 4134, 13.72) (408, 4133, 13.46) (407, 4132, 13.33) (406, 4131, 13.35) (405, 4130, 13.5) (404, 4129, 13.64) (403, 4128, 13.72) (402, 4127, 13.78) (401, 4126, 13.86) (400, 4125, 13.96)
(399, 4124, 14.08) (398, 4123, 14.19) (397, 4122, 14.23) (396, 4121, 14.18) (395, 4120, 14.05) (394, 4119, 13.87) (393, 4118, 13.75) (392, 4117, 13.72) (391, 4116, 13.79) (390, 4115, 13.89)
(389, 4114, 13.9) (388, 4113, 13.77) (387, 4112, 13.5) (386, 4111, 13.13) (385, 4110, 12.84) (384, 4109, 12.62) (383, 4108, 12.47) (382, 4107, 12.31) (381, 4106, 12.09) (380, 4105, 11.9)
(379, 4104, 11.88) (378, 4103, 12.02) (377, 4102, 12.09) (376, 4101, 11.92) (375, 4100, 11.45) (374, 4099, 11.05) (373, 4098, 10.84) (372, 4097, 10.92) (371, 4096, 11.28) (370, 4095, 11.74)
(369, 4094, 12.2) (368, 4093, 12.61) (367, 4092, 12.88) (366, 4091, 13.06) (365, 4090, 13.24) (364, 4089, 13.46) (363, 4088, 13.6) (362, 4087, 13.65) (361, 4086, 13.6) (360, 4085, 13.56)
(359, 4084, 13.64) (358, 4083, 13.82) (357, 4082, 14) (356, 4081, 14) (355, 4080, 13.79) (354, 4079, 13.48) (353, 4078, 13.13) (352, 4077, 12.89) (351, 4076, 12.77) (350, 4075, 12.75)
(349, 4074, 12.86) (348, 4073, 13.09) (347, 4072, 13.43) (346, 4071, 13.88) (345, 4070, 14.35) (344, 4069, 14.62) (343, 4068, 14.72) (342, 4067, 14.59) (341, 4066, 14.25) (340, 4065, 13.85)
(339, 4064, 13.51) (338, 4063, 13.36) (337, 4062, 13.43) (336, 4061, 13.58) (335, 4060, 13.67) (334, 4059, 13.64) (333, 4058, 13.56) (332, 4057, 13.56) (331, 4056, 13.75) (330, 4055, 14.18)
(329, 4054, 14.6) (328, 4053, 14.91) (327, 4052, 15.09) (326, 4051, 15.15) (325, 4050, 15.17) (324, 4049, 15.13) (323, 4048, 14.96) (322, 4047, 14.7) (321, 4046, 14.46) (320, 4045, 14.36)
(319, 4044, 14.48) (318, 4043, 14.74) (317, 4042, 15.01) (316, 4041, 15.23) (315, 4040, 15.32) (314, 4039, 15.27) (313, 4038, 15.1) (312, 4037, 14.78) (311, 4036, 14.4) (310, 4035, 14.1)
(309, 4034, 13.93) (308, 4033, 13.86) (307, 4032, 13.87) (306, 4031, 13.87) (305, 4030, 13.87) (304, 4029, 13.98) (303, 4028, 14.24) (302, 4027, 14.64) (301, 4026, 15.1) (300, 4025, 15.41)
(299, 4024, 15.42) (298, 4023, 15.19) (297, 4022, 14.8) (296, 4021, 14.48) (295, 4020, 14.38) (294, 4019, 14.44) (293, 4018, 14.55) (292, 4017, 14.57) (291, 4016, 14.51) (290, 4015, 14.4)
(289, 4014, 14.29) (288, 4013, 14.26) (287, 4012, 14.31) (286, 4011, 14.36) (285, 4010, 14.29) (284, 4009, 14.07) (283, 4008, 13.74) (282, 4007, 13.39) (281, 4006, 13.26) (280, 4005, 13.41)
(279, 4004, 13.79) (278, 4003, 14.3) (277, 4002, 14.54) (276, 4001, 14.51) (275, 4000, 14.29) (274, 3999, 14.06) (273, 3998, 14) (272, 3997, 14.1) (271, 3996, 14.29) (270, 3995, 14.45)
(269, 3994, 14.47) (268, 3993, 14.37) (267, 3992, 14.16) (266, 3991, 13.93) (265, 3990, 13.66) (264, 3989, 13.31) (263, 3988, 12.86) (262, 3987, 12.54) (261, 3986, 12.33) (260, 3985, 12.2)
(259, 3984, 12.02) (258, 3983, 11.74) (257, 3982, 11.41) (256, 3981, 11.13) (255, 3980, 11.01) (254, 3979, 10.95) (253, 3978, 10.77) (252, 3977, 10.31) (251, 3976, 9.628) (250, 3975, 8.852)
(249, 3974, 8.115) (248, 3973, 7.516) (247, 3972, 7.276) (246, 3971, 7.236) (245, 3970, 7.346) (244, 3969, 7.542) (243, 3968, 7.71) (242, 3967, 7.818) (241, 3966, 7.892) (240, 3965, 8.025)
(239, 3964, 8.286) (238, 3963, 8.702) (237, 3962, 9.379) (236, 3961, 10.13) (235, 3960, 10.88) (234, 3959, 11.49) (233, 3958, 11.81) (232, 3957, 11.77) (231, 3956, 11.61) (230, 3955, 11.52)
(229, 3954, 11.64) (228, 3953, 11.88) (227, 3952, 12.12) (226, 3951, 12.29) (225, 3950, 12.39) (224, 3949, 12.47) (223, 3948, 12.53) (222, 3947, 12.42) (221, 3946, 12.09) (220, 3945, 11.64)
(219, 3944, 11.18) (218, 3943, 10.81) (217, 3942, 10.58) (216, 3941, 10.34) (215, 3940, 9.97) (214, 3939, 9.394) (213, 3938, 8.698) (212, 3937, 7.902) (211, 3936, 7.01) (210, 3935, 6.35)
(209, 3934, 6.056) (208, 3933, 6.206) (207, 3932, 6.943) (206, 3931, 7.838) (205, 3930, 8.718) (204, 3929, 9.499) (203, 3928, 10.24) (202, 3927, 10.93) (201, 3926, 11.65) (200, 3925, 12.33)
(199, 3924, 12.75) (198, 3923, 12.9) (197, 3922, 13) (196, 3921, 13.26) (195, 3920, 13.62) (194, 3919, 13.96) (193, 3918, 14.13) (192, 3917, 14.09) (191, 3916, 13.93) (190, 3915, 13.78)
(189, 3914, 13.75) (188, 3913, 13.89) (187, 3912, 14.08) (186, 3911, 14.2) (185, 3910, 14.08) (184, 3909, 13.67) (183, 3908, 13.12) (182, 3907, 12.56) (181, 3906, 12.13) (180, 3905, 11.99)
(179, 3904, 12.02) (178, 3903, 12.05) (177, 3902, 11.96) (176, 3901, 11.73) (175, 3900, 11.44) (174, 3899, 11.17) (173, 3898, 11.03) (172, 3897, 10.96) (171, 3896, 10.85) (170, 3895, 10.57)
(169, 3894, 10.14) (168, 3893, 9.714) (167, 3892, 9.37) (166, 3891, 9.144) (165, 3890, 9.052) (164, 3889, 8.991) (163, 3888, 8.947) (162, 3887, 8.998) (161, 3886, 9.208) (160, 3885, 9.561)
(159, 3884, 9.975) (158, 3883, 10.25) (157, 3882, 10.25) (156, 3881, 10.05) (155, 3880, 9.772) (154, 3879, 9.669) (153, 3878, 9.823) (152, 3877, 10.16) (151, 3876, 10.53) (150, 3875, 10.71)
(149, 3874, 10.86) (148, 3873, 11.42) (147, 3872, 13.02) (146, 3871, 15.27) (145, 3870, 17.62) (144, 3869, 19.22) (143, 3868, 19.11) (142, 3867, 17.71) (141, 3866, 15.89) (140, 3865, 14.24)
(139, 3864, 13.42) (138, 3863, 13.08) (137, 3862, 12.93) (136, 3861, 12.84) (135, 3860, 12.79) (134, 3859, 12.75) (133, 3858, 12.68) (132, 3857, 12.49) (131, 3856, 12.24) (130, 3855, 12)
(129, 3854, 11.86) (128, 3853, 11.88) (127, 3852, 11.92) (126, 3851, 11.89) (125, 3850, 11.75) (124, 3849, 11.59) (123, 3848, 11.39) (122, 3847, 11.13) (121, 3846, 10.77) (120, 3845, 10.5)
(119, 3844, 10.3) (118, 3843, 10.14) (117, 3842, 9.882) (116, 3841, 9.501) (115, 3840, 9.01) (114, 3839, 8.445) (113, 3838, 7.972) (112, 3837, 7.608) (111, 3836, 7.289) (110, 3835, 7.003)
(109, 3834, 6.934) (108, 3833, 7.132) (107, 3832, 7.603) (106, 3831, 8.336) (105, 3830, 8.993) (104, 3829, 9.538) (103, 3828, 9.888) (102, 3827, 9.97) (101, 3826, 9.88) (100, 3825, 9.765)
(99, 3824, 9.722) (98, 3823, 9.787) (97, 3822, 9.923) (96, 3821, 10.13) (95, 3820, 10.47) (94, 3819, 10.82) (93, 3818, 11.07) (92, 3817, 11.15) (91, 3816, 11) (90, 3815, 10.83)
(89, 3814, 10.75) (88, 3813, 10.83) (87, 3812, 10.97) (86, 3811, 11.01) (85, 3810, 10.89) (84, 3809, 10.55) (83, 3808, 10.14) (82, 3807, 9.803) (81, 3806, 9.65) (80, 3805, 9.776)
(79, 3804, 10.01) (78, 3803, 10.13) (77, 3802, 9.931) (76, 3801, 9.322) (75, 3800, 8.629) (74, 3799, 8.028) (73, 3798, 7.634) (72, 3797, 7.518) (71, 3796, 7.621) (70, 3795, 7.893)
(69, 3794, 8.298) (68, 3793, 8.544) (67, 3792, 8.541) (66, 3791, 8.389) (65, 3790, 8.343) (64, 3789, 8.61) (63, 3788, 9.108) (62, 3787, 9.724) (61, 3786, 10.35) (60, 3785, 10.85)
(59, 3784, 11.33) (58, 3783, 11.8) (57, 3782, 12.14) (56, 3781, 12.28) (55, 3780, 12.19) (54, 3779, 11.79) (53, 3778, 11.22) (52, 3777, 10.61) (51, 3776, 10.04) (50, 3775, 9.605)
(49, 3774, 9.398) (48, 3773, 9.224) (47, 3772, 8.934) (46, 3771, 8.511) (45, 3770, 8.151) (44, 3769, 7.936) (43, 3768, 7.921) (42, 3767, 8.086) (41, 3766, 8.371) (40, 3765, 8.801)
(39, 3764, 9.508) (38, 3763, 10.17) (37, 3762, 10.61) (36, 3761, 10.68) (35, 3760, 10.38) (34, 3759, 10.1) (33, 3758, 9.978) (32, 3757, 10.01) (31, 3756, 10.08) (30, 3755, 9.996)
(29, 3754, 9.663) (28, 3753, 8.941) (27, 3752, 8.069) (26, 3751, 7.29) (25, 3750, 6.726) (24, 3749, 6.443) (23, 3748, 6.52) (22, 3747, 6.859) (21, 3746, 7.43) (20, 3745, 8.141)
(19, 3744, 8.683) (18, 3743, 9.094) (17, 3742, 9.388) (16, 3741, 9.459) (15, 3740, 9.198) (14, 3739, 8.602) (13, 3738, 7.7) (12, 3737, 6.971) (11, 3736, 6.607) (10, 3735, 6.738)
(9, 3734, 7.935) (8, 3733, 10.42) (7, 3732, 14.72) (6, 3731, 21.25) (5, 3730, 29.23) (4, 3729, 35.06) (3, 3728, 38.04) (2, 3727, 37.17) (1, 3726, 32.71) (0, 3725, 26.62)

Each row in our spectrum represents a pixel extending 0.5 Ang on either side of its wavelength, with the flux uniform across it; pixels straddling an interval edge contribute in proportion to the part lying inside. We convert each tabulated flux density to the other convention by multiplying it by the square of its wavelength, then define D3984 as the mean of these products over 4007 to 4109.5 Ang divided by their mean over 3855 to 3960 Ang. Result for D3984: 1.28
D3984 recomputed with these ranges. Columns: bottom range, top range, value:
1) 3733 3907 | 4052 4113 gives 1.47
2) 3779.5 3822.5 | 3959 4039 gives 1.41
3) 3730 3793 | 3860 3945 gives 1.29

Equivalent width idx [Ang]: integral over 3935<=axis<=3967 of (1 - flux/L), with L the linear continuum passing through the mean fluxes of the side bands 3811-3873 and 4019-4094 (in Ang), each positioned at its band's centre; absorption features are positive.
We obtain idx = 5.54 Ang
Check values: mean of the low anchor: 11.3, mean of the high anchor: 14.1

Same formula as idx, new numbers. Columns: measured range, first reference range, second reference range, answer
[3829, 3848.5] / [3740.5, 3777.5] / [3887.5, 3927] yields 3.1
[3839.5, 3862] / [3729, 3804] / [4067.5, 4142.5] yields -1.7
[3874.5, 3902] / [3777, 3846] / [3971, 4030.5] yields 2.4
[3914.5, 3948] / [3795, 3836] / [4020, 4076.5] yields 3.2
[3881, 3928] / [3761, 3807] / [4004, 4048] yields 0.9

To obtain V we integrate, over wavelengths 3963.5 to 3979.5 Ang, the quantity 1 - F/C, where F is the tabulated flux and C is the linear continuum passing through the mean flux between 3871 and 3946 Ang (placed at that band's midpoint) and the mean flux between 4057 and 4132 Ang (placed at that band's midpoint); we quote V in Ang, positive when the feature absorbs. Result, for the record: 4.5 Ang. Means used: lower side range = 10.9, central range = 8.45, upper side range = 13.2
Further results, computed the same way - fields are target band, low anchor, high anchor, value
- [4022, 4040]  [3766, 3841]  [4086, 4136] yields -3.6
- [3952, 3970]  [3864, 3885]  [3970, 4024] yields 4.2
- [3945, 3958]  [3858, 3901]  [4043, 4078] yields 0.6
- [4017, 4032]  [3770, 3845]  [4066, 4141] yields -2.7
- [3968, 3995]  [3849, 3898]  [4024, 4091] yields 4.4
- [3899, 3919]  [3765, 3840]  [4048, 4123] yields -3.9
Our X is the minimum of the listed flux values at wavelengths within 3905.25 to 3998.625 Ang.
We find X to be 6.056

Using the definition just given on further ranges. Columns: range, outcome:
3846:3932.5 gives 6.943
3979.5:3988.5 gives 11.01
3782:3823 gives 7.518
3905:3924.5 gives 11.99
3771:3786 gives 8.511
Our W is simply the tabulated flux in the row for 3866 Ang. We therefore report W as 15.89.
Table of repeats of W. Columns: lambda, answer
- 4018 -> 14.55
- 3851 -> 11.89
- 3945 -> 11.64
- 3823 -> 9.787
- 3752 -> 8.069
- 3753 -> 8.941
